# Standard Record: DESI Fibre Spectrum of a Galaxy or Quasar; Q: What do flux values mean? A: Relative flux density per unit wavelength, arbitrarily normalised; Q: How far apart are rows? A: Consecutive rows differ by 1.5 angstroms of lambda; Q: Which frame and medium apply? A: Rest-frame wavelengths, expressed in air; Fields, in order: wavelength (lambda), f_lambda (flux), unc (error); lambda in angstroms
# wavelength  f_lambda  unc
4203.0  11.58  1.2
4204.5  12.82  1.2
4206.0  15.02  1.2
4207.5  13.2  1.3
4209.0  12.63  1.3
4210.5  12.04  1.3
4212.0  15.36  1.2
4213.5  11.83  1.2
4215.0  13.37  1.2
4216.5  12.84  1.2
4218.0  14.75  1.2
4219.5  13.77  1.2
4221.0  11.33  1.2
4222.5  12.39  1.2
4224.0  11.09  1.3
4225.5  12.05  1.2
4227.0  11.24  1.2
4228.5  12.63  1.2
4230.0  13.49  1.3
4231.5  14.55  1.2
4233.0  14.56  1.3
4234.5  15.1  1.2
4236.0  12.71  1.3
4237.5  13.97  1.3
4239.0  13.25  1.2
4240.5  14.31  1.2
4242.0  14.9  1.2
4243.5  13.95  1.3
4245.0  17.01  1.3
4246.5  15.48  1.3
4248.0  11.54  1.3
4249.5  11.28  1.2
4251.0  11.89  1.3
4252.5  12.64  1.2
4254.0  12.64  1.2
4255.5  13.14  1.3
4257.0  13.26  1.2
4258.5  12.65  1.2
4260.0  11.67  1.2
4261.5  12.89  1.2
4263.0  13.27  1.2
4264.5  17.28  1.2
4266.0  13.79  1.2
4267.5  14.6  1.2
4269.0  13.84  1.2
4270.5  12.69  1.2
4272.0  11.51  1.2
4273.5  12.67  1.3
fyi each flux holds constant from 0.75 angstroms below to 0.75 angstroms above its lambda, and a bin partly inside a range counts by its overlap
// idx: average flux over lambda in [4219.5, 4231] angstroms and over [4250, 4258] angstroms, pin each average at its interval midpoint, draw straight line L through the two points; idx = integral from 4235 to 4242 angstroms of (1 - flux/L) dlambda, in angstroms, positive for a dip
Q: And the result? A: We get -0.76 angstroms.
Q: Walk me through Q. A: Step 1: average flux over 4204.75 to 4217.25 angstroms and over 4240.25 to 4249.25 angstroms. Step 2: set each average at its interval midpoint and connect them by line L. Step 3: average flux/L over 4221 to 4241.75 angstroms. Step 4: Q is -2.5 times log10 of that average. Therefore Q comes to 0.063 mag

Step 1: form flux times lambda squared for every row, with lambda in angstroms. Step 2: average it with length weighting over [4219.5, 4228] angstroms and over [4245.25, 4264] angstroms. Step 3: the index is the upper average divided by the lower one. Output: 1.10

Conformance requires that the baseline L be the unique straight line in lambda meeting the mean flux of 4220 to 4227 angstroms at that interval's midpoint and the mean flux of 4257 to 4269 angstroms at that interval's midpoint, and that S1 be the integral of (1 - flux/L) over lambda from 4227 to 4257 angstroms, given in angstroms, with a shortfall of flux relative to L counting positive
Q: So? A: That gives -2.2 angstroms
